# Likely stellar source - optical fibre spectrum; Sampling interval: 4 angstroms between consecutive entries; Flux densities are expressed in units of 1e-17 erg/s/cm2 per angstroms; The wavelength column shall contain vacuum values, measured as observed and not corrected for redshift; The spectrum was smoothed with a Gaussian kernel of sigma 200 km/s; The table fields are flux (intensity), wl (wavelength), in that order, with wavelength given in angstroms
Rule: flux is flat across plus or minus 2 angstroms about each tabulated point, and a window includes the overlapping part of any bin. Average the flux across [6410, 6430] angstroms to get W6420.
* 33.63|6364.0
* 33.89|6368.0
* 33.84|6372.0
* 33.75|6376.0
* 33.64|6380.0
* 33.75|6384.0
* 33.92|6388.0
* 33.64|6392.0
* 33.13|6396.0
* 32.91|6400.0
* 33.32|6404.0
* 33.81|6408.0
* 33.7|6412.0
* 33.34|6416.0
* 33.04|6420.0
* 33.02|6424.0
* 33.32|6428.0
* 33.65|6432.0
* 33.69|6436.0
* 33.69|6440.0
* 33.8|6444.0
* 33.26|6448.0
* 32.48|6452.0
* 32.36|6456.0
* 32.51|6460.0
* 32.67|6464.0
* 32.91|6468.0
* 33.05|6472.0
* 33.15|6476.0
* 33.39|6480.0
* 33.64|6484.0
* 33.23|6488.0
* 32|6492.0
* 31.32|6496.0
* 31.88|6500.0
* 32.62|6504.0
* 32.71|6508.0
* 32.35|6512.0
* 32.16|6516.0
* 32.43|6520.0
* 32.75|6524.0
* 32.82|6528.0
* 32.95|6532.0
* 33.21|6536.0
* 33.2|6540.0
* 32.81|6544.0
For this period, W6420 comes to 33.3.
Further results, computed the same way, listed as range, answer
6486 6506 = 32.2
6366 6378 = 33.8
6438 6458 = 33.1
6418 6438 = 33.3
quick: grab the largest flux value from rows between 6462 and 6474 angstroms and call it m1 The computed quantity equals 33.05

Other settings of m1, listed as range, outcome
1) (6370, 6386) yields 33.84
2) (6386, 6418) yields 33.92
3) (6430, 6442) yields 33.69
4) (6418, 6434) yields 33.65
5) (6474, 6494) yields 33.64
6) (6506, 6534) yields 32.95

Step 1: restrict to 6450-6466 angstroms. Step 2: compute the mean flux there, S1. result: 32.5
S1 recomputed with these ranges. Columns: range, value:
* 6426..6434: 33.5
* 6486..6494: 32.6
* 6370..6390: 33.8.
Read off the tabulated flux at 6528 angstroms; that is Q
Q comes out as 32.82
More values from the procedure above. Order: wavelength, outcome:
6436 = 33.69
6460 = 32.51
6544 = 32.81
